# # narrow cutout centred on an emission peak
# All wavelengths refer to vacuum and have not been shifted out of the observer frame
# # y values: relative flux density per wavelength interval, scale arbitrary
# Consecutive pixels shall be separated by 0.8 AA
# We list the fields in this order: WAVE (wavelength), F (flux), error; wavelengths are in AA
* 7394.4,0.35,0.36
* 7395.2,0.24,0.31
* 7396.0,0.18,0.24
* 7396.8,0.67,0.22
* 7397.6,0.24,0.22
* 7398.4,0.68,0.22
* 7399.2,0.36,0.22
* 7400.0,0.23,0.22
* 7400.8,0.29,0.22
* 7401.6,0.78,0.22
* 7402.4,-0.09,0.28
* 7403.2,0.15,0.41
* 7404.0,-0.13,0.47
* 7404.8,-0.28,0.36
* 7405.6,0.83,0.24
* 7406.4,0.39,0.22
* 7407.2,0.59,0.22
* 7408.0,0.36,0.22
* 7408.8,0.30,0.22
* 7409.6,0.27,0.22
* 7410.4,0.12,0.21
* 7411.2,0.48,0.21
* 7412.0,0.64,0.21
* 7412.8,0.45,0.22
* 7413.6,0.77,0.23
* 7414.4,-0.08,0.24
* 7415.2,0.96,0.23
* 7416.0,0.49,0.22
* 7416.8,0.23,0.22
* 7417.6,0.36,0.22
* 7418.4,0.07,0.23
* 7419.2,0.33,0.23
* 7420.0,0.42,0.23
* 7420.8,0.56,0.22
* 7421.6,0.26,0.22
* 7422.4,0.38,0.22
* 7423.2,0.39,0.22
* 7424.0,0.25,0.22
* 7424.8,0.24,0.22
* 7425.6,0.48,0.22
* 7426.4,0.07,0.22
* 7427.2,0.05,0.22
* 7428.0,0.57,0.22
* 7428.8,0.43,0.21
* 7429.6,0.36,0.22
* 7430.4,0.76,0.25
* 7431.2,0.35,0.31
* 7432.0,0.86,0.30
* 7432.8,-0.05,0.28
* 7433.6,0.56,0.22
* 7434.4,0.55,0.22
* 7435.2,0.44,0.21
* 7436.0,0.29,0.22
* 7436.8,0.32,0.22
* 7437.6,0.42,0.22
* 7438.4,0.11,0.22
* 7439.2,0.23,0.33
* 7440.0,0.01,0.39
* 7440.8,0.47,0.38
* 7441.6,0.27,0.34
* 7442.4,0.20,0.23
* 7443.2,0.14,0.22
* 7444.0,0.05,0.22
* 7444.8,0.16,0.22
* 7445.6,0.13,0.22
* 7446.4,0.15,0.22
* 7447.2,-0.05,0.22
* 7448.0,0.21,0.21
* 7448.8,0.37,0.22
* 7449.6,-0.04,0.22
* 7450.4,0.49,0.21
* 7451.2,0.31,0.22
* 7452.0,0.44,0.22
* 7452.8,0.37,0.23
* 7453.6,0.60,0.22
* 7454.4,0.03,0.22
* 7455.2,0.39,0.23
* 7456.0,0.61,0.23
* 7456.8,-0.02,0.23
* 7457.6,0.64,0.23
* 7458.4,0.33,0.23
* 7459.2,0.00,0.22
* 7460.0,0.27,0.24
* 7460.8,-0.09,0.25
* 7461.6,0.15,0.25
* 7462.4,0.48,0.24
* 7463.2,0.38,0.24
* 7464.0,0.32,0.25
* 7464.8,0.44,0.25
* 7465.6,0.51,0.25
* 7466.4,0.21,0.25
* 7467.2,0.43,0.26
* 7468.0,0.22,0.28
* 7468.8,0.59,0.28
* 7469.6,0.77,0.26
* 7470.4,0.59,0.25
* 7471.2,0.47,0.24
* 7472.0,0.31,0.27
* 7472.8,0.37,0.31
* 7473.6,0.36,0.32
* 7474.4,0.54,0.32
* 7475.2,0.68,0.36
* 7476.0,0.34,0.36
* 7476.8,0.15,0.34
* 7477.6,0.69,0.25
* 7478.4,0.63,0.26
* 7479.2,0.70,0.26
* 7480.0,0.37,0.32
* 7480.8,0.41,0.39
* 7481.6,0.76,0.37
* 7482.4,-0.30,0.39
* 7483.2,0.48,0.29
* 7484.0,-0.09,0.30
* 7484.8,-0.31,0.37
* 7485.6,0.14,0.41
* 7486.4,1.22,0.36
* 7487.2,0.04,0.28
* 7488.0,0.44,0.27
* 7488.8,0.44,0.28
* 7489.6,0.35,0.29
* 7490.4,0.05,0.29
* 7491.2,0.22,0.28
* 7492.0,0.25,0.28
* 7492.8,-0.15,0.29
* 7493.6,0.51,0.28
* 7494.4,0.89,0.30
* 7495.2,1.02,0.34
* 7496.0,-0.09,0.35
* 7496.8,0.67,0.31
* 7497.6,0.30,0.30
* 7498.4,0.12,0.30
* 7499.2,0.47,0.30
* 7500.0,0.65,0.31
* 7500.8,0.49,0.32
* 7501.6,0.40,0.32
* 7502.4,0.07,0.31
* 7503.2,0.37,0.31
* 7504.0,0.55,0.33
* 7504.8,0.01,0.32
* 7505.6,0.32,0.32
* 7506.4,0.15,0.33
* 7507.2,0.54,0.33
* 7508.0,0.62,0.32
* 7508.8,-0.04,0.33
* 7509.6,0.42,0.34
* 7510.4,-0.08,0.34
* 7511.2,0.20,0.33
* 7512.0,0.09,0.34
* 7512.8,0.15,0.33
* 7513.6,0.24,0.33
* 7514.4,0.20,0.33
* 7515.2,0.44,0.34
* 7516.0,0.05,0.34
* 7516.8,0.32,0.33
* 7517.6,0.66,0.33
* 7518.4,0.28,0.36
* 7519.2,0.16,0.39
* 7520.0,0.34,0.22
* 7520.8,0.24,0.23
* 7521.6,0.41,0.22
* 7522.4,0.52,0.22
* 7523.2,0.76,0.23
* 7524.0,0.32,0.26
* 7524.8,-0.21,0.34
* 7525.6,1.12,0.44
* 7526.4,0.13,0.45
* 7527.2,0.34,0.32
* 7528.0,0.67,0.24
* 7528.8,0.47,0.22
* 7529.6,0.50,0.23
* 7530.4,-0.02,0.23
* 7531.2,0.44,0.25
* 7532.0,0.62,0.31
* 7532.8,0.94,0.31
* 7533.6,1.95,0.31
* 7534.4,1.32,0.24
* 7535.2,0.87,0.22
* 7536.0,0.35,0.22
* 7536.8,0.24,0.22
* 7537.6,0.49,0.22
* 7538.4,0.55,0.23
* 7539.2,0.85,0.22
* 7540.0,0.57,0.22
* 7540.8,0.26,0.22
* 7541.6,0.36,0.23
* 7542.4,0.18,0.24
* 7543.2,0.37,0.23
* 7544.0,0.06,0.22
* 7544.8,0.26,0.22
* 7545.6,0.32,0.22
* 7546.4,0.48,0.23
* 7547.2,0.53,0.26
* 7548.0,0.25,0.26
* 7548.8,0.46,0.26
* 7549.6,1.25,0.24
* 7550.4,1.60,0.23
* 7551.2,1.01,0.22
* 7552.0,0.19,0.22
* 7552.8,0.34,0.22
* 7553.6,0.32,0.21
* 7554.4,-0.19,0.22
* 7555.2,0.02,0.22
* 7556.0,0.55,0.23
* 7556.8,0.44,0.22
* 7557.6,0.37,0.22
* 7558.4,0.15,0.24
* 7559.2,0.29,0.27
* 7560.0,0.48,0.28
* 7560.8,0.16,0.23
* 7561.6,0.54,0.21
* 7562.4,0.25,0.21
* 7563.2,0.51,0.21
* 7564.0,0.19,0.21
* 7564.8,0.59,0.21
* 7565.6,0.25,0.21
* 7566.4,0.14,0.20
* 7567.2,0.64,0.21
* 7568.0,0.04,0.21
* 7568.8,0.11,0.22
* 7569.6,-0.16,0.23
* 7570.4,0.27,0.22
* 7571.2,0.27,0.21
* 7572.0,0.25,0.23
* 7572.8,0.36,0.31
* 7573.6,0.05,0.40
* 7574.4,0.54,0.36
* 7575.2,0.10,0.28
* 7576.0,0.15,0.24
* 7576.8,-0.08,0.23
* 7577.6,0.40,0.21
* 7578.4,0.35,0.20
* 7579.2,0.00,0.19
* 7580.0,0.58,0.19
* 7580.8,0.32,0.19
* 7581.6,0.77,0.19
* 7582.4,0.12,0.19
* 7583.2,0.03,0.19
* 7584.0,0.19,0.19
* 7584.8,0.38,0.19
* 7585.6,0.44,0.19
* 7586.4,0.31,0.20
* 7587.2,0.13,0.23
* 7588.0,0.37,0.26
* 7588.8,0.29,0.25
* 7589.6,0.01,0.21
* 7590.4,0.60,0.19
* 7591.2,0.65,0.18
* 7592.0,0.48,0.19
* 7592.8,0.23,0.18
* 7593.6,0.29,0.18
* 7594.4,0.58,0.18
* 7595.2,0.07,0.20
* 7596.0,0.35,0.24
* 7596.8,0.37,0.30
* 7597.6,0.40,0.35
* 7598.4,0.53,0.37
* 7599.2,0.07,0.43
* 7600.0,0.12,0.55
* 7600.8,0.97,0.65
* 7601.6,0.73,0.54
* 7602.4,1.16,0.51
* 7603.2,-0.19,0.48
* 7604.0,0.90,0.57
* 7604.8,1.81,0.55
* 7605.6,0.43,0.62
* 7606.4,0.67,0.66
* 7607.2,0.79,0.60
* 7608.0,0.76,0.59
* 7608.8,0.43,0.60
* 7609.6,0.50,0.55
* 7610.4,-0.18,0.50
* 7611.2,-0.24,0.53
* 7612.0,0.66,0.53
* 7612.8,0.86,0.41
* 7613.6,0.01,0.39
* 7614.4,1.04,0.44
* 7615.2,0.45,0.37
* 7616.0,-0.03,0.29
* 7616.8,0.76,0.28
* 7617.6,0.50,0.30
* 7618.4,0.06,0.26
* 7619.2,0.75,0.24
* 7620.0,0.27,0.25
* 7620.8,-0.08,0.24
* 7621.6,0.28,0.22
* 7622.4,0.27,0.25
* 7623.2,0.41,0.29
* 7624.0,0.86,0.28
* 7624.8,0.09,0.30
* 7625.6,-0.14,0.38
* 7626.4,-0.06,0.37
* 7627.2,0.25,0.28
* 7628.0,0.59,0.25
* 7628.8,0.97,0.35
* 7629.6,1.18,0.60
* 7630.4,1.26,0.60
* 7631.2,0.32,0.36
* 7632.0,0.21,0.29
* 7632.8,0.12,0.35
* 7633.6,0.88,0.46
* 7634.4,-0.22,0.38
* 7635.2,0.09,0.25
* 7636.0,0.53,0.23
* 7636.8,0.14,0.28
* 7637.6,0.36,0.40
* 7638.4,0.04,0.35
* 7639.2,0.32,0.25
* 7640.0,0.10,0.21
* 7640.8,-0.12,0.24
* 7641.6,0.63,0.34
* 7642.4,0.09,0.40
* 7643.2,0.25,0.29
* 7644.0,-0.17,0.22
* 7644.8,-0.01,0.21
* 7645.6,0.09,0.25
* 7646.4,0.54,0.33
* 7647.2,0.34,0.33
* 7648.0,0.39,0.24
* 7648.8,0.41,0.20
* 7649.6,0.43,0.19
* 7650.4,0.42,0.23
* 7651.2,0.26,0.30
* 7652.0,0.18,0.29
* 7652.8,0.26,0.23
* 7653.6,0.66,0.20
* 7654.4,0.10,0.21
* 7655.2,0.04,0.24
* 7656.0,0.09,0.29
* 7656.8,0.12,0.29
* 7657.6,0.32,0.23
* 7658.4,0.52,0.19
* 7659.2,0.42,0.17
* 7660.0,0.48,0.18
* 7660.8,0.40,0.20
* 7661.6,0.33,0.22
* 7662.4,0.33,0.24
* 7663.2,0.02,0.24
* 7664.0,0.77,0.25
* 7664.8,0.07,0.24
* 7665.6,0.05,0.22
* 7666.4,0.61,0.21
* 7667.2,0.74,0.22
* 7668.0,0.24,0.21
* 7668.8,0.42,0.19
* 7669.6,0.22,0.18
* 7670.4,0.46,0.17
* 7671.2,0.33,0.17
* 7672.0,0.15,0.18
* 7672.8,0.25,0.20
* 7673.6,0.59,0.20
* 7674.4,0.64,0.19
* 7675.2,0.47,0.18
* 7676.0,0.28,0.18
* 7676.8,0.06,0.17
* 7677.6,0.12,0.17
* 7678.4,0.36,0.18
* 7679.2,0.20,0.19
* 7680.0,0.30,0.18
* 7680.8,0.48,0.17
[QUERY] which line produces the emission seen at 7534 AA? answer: [S II]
